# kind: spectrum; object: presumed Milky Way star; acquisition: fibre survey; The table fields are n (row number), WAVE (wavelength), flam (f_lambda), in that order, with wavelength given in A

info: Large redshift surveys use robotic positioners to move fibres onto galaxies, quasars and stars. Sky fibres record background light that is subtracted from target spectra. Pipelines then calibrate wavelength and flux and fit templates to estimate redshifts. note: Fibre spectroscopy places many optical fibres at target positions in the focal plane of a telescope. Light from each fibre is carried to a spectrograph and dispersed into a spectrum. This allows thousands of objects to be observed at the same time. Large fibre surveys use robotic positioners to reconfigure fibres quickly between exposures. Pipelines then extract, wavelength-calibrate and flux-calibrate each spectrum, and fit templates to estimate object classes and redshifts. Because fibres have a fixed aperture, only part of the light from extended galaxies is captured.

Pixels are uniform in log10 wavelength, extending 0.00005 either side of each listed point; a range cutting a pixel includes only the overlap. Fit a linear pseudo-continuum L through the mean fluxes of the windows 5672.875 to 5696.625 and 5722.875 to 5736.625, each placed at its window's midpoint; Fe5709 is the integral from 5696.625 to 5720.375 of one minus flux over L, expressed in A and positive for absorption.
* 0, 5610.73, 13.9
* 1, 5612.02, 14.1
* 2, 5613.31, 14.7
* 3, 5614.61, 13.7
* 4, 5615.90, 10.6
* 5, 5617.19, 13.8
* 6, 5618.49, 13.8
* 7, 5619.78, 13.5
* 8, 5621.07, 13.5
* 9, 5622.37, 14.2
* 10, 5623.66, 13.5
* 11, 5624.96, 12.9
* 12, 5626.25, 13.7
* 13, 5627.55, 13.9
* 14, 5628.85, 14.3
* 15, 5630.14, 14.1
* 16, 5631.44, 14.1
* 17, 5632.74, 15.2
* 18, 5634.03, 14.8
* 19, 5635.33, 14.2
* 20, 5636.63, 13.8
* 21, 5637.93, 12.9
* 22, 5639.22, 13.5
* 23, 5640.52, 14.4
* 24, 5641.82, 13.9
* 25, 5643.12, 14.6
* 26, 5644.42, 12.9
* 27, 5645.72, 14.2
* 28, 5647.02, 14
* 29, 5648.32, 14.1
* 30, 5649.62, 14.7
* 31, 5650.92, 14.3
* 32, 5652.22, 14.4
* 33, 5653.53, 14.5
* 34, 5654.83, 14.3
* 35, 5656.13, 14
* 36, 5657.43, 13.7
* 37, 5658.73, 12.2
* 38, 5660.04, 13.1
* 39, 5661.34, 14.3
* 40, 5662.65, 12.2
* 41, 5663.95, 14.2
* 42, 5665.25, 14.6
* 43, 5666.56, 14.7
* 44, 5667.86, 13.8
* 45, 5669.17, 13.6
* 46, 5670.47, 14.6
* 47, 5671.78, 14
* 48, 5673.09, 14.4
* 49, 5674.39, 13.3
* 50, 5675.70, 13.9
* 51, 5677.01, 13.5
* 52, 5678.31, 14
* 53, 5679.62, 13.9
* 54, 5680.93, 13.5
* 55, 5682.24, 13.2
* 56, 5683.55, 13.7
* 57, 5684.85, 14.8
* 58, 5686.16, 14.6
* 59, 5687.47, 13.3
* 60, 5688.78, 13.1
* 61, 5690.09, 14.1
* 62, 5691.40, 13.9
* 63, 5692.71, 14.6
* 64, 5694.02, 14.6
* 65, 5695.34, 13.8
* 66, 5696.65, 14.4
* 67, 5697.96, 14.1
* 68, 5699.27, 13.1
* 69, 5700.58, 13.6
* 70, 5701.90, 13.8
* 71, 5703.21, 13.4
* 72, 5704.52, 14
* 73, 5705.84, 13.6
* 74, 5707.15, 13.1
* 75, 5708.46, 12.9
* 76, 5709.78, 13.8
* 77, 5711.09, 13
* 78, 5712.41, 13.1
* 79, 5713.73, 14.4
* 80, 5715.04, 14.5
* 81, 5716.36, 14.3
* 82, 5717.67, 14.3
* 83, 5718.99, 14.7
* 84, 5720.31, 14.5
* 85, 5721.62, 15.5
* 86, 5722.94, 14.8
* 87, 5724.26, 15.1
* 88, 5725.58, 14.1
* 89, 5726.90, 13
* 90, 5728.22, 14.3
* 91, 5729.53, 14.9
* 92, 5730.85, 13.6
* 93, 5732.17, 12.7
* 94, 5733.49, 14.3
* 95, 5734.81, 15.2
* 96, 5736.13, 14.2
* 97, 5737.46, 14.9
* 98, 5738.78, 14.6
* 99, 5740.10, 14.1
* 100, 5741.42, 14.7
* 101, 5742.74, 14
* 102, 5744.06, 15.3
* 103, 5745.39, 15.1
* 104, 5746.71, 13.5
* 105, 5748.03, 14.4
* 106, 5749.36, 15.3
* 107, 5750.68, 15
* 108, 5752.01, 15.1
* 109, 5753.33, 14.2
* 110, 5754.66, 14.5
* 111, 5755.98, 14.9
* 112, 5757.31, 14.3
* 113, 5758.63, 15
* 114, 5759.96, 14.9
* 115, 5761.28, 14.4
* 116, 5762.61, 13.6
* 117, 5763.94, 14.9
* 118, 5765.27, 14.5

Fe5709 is 0.4 A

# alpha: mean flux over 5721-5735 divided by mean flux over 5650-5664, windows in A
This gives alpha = 1.04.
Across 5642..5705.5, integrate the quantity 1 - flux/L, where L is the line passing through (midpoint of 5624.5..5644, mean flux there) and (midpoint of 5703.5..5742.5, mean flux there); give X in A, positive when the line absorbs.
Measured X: 0.7 A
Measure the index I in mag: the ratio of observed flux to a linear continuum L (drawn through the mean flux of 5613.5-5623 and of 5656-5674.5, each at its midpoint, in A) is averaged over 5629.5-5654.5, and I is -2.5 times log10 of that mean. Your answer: -0.04 mag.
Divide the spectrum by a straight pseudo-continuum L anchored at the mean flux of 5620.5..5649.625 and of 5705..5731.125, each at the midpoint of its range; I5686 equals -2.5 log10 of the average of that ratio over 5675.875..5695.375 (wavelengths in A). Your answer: 0.01 mag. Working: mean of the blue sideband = 14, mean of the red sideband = 14.1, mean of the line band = 13.9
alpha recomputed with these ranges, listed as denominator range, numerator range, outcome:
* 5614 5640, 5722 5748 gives 1.05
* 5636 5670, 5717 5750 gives 1.04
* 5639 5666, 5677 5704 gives 1.00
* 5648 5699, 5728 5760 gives 1.04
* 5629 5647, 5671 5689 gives 0.98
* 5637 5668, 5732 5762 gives 1.05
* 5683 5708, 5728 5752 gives 1.04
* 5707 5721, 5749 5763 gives 1.05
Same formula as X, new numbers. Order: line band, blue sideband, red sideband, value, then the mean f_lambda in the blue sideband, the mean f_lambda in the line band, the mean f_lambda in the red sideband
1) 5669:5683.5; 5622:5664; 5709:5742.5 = 0.24 A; 13.9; 13.8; 14.3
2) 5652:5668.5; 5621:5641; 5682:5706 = 0.11 A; 13.9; 13.8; 13.9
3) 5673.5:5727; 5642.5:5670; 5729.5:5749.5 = 0.88 A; 13.9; 13.9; 14.4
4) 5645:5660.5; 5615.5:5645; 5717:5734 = -0.08 A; 13.8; 14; 14.3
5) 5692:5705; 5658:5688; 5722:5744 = 0.08 A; 13.8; 13.9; 14.3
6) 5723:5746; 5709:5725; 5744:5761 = 0.22 A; 14.3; 14.4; 14.7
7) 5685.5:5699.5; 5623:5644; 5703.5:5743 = 0.09 A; 14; 14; 14.1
